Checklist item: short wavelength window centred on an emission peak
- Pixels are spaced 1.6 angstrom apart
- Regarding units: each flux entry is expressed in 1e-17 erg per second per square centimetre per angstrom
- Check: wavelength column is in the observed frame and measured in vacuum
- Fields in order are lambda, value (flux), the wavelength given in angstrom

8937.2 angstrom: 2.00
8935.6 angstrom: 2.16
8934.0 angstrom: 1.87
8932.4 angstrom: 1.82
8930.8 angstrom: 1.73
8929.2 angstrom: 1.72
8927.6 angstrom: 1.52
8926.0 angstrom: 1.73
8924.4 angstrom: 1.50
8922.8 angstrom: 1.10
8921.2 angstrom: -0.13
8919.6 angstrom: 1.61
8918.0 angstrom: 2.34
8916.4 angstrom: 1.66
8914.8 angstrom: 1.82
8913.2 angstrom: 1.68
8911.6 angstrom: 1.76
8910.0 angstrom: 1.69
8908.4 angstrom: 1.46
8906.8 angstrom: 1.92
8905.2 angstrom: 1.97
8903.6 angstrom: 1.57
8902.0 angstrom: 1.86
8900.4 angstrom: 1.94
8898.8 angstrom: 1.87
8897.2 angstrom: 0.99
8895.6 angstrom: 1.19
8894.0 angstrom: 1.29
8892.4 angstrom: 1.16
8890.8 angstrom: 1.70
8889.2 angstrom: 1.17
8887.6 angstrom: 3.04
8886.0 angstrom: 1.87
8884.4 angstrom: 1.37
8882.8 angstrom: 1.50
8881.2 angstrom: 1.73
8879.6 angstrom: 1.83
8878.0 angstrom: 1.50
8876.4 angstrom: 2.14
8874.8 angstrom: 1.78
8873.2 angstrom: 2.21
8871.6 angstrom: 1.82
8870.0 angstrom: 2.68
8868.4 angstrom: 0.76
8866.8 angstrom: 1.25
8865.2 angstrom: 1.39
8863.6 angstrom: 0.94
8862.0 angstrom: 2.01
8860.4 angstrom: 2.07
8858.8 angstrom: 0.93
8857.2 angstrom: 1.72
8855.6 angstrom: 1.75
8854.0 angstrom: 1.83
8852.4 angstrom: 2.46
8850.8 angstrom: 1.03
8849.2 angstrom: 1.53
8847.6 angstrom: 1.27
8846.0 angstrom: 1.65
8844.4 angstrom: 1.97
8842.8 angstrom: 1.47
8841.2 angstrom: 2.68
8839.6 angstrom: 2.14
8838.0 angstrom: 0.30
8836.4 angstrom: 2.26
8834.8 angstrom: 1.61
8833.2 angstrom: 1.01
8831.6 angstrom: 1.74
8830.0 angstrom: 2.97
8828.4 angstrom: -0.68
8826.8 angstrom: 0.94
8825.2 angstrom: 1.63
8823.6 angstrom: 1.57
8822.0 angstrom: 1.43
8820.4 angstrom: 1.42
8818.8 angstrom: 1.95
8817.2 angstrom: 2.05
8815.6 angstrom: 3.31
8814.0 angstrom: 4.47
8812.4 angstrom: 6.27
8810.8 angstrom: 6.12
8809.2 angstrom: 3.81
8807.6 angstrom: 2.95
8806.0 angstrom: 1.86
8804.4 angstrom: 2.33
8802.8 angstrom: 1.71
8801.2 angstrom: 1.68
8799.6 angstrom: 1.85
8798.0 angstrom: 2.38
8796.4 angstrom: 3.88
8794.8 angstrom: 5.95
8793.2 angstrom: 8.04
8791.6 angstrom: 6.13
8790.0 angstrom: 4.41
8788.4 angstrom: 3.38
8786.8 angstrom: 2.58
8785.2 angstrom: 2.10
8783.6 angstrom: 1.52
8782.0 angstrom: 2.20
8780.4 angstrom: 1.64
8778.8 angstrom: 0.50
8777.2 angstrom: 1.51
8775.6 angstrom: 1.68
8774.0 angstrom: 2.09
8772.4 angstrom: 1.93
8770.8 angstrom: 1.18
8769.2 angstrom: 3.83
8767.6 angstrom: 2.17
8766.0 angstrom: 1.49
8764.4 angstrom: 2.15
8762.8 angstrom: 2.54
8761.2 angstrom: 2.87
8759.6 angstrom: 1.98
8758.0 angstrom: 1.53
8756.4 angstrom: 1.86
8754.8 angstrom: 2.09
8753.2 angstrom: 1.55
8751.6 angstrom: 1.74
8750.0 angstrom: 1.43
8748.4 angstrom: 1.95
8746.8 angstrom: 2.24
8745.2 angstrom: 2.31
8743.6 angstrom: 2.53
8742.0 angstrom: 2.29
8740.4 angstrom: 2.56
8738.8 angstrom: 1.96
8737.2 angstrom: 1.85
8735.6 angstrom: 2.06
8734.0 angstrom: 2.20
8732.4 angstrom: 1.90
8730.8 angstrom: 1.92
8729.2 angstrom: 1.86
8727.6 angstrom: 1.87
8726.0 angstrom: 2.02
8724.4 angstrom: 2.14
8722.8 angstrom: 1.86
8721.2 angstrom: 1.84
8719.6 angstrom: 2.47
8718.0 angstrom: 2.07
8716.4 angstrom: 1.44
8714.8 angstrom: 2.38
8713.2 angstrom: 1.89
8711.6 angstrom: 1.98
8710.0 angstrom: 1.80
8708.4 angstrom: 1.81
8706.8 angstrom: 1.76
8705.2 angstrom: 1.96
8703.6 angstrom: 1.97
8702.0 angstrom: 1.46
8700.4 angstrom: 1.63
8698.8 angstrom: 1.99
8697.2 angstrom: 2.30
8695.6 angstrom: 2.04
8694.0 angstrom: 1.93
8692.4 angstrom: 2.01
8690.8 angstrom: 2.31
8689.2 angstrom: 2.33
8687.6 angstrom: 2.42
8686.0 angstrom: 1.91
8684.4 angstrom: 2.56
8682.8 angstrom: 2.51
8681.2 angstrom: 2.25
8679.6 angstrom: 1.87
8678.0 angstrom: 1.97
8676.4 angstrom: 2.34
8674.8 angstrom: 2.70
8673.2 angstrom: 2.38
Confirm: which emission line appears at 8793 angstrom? [S II] 6716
